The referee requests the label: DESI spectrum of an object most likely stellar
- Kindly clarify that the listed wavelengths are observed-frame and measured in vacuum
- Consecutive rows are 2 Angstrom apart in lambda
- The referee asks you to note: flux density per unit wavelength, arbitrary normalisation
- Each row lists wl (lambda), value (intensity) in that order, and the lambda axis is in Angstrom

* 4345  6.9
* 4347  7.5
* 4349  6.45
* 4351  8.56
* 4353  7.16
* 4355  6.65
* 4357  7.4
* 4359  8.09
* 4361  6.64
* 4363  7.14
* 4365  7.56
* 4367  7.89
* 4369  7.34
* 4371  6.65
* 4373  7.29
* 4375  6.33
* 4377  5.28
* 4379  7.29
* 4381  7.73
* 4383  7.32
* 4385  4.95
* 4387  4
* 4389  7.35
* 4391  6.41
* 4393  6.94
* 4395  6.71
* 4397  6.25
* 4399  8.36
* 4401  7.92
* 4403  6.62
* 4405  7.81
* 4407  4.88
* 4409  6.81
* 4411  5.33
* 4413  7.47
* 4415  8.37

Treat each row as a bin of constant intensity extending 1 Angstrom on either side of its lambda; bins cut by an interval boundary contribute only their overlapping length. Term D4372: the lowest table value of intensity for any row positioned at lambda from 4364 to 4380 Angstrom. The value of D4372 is 5.28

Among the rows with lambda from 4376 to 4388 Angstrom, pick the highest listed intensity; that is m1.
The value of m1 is 7.73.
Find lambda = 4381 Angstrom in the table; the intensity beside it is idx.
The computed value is 7.73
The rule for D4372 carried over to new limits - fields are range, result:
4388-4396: 6.41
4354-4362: 6.64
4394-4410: 4.88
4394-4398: 6.25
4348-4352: 6.45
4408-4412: 5.33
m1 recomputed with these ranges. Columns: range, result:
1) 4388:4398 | 7.35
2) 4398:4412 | 8.36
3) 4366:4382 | 7.89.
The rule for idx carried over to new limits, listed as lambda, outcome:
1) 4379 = 7.29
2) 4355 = 6.65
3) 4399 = 8.36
